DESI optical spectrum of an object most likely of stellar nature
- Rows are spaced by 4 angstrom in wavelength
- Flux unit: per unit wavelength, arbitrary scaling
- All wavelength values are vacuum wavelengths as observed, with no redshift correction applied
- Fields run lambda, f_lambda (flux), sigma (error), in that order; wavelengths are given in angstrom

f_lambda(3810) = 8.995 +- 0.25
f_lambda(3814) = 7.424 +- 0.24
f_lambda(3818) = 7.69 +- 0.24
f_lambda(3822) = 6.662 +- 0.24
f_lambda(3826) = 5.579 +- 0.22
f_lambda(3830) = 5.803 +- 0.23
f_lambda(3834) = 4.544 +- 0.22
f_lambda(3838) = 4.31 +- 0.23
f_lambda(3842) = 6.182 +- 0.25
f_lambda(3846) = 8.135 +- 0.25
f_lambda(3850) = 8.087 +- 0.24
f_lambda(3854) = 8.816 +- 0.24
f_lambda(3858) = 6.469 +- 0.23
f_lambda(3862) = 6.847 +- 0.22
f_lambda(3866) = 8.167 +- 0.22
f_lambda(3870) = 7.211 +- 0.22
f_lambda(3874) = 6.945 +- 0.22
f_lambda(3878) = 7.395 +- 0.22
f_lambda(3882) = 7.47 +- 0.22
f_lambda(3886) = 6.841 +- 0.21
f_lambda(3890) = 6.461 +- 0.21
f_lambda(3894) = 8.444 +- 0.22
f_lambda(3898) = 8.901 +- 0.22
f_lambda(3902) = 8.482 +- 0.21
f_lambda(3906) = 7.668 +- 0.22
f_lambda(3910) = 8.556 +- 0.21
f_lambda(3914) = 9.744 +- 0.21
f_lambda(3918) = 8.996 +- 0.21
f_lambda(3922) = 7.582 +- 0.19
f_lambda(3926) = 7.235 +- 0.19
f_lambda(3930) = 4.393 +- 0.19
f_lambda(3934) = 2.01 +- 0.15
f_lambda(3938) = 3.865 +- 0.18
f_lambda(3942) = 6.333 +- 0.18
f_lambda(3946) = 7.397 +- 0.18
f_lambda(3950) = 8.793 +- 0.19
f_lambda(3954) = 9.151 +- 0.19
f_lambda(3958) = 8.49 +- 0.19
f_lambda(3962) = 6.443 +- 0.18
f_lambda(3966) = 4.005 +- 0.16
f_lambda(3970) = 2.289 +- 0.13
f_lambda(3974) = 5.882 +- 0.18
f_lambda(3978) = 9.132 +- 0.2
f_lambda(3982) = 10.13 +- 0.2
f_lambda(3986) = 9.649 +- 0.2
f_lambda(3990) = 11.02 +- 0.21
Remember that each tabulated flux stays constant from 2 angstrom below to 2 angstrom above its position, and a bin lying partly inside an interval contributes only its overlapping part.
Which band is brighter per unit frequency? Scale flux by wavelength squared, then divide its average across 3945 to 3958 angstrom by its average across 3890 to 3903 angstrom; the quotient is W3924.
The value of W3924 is 1.06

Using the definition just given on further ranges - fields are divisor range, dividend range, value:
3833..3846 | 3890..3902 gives 1.54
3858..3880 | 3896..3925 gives 1.20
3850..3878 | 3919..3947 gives 0.78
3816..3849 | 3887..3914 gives 1.37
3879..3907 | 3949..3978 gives 0.87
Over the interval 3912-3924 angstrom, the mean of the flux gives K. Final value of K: 8.77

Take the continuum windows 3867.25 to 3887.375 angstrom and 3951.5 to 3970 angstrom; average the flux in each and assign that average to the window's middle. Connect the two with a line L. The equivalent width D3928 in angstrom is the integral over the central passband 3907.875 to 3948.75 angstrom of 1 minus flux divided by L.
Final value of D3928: 1.06 angstrom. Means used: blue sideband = 7.22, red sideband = 6.56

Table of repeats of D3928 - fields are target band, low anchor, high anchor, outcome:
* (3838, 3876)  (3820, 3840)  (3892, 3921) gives -4.4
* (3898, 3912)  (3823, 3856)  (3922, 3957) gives -4.4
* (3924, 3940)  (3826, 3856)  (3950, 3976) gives 4.9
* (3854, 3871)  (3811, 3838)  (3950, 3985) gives -2.3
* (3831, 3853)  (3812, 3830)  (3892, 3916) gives 2.7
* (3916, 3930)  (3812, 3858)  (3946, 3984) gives -0.9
